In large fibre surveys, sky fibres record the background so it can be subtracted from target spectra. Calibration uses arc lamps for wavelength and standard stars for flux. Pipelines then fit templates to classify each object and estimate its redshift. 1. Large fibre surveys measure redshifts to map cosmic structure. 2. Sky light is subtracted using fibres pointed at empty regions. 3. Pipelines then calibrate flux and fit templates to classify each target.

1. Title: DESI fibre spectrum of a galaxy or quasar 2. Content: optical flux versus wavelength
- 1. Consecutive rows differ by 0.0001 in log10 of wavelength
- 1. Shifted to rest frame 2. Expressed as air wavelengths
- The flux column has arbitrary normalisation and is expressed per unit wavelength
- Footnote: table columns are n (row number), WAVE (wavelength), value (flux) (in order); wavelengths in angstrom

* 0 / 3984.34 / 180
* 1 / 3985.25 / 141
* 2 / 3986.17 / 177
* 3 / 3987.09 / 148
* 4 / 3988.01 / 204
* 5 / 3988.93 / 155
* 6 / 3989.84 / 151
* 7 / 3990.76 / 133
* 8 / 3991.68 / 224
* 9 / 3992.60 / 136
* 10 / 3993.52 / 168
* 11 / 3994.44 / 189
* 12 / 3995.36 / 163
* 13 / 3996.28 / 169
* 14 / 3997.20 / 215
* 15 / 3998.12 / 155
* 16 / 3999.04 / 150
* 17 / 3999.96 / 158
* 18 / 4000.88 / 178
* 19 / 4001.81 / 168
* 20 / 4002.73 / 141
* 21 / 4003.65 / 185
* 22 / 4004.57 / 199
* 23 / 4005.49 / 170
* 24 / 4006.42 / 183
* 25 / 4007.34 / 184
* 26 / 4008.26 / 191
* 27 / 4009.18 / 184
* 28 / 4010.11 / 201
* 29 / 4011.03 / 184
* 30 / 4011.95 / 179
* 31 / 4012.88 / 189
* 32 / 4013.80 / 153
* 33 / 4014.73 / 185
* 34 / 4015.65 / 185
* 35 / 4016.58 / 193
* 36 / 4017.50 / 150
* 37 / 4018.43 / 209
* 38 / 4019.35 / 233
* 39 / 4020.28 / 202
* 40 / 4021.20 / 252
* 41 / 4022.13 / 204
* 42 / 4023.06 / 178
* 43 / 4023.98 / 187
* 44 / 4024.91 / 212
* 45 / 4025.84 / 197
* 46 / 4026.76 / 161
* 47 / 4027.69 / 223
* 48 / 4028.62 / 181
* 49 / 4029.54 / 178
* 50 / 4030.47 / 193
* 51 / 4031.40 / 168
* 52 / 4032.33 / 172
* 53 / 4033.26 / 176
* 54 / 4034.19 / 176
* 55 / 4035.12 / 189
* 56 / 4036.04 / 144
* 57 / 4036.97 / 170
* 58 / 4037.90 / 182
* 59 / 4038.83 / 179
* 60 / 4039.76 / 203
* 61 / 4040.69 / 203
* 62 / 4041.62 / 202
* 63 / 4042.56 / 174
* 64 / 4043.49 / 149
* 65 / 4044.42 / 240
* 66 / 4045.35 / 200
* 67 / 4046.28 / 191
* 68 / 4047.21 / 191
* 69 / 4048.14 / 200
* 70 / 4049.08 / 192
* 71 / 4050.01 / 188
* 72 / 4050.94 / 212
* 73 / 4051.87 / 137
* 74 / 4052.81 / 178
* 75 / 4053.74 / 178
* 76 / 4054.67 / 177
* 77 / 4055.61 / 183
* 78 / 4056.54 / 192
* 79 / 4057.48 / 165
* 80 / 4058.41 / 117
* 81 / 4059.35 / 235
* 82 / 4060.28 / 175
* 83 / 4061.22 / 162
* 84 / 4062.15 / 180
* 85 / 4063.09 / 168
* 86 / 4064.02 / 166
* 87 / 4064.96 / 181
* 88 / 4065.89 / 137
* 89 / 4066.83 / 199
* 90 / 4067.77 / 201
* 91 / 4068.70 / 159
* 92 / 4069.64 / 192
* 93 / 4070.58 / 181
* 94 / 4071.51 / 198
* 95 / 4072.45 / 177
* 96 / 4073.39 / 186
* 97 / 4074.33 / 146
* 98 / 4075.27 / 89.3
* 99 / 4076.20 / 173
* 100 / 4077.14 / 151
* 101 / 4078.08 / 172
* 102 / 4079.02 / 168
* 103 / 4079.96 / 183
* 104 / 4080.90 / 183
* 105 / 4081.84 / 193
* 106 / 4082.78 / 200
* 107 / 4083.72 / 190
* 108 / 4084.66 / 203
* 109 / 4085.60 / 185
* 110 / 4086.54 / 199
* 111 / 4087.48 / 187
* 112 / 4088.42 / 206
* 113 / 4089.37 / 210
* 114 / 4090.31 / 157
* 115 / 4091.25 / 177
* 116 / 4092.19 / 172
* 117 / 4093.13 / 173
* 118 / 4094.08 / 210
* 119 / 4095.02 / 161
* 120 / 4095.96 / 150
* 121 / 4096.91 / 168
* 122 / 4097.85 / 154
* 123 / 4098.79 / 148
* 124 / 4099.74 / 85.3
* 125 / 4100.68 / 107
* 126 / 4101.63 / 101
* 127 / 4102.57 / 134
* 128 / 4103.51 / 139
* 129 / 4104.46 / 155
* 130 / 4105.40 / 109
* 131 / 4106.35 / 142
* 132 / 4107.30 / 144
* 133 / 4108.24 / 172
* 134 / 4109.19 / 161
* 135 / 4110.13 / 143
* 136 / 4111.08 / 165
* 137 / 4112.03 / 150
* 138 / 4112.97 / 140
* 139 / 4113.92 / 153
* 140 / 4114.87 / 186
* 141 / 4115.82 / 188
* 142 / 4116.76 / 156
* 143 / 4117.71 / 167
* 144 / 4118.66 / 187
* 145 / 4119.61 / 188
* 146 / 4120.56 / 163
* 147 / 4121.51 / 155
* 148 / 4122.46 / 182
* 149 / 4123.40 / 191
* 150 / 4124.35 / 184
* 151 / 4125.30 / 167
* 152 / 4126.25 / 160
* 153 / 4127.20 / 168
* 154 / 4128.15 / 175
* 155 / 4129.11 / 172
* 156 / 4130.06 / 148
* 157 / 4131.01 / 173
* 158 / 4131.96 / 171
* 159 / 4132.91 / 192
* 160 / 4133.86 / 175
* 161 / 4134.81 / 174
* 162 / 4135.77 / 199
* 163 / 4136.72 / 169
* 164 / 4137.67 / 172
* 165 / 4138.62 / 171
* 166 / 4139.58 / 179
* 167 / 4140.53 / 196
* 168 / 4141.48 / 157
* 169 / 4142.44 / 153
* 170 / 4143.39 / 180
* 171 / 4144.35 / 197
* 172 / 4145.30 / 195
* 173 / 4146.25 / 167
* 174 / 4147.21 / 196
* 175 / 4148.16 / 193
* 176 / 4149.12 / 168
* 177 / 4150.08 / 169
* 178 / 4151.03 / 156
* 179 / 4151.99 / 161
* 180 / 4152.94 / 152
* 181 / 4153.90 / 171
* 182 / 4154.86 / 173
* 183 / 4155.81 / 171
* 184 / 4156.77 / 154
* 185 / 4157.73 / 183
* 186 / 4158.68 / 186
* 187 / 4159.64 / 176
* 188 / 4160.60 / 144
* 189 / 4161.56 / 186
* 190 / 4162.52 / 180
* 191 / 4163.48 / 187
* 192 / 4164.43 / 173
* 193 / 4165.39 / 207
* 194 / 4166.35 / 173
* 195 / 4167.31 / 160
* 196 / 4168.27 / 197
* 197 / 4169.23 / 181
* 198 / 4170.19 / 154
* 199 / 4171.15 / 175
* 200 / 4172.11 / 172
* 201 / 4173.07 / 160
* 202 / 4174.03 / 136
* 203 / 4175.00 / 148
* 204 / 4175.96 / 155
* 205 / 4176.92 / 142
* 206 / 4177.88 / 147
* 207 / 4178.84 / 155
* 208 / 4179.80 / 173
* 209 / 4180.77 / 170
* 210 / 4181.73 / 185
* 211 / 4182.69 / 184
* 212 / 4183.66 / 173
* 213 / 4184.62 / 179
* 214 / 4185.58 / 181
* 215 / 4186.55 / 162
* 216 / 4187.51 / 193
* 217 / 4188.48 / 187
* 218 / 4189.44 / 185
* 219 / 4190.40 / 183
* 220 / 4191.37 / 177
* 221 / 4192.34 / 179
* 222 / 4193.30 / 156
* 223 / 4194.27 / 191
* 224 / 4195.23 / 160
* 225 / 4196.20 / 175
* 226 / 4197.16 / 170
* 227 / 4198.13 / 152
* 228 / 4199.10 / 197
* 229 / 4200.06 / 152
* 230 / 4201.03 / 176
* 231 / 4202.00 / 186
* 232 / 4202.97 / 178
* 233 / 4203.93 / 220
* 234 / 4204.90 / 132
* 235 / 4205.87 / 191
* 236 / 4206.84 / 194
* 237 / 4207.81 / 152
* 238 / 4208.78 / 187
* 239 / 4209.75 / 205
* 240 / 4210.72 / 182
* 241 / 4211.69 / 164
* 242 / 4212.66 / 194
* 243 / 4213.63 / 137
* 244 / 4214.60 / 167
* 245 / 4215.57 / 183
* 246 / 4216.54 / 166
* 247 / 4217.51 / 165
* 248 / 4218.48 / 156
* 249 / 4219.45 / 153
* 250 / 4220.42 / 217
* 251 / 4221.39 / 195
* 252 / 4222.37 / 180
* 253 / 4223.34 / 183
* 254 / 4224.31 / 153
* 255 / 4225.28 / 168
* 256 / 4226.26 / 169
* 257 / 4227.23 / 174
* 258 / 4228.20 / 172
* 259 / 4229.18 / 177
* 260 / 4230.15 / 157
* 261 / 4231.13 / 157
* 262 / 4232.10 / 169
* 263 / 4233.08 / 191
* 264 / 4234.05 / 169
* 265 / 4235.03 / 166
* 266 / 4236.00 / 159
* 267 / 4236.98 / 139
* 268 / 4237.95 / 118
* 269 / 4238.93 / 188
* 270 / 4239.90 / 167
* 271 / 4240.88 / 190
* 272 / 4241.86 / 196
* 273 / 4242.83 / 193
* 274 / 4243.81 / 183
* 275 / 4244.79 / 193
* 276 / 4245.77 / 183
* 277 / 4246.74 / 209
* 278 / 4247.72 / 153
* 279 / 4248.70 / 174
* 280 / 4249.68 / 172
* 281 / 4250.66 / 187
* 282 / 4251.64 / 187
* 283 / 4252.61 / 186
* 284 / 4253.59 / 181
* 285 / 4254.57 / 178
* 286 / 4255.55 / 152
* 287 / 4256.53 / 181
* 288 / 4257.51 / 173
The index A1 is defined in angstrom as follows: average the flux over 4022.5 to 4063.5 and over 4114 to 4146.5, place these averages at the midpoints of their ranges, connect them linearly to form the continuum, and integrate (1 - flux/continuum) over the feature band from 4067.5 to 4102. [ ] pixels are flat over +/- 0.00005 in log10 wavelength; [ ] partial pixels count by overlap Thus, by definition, 1.8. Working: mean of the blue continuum 183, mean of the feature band 170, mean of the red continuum 175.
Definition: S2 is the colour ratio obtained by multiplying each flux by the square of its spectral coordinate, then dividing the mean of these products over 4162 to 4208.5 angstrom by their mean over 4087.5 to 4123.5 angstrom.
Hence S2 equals 1.13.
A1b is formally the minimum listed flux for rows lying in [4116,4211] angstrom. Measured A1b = 132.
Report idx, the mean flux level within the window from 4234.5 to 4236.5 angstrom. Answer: 162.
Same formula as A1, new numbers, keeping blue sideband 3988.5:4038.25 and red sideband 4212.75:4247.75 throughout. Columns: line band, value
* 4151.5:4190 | 0.9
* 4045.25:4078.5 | 0.6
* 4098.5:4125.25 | 3.5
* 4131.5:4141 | -0.2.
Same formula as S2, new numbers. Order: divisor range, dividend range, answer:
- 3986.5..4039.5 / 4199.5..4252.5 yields 1.07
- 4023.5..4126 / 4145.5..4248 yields 1.06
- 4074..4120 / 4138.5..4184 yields 1.08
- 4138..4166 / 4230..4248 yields 1.03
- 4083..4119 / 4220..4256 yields 1.16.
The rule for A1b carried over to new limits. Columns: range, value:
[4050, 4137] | 85.3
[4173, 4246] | 118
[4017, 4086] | 89.3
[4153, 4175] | 136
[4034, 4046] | 144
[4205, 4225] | 137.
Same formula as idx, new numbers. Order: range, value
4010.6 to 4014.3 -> 176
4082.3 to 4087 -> 195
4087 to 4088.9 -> 196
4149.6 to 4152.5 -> 162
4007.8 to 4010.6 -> 192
